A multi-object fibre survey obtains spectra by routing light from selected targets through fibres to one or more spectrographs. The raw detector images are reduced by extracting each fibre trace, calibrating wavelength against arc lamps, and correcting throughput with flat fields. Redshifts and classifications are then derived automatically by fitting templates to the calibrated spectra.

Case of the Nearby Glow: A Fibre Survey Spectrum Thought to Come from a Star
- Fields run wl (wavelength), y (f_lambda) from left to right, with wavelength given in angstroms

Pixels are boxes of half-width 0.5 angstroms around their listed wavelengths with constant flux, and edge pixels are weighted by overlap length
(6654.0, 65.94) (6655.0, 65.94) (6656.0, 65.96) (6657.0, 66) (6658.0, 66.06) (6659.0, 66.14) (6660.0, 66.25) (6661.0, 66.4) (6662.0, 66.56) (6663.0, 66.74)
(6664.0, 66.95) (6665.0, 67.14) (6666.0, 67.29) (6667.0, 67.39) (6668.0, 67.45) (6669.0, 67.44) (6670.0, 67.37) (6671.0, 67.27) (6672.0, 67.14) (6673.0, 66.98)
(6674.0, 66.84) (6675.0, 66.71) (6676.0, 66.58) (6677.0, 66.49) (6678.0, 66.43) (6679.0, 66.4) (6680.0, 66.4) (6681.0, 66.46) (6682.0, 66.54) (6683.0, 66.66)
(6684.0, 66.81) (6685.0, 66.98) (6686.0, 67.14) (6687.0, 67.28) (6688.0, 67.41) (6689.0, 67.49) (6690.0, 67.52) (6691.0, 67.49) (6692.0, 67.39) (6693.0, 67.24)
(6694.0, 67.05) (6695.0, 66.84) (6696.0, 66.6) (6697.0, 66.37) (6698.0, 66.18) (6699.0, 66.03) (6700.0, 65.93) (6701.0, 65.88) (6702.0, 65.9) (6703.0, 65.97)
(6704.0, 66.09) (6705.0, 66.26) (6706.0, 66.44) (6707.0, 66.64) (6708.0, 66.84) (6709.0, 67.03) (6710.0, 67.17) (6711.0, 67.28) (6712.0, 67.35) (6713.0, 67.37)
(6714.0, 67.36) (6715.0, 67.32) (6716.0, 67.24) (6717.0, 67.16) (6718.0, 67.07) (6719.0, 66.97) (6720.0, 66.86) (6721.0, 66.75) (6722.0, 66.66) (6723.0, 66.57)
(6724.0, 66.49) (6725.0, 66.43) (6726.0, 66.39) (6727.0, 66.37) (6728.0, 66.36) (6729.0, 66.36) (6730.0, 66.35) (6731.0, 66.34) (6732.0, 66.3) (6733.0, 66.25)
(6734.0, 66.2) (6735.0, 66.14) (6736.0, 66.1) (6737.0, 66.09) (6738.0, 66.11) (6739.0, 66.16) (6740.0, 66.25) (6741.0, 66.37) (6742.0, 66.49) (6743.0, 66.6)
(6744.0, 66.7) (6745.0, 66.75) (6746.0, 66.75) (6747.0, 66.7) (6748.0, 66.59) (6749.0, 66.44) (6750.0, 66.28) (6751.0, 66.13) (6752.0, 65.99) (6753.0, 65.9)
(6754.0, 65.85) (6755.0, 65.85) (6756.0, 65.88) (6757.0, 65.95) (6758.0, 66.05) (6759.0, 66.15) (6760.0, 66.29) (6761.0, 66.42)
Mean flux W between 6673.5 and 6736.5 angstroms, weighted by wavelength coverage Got 66.7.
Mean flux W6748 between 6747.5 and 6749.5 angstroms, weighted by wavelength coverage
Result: 66.5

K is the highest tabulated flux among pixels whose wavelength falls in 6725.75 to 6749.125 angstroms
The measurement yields 66.75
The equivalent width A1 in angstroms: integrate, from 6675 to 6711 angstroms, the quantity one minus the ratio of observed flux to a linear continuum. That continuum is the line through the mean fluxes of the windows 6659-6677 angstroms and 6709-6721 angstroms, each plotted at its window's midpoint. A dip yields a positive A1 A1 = 0.2 angstroms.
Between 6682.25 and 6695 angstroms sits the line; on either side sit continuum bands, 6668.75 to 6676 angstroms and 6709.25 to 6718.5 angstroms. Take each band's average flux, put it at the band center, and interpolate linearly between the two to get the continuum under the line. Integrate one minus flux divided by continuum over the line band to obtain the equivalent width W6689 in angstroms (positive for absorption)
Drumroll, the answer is 0.0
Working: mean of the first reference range 67.1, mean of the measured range 67.2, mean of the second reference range 67.3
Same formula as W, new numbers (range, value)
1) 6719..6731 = 66.5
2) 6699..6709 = 66.2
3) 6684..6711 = 66.7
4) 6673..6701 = 66.8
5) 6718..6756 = 66.4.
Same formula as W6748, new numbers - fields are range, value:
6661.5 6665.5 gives 66.8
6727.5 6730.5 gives 66.4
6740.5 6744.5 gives 66.5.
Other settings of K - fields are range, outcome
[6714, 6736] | 67.36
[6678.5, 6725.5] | 67.52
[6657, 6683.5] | 67.45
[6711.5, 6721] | 67.37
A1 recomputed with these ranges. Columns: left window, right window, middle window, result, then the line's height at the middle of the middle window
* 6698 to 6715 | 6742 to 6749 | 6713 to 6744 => 0.0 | 66.6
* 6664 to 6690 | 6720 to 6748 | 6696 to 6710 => 0.1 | 66.7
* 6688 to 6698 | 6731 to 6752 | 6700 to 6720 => 0.0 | 66.8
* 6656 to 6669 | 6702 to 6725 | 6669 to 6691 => -0.1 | 66.7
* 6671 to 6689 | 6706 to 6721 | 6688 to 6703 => 0.1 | 66.9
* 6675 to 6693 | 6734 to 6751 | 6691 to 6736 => 0.0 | 66.7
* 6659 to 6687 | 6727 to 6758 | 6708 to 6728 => -0.1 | 66.5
